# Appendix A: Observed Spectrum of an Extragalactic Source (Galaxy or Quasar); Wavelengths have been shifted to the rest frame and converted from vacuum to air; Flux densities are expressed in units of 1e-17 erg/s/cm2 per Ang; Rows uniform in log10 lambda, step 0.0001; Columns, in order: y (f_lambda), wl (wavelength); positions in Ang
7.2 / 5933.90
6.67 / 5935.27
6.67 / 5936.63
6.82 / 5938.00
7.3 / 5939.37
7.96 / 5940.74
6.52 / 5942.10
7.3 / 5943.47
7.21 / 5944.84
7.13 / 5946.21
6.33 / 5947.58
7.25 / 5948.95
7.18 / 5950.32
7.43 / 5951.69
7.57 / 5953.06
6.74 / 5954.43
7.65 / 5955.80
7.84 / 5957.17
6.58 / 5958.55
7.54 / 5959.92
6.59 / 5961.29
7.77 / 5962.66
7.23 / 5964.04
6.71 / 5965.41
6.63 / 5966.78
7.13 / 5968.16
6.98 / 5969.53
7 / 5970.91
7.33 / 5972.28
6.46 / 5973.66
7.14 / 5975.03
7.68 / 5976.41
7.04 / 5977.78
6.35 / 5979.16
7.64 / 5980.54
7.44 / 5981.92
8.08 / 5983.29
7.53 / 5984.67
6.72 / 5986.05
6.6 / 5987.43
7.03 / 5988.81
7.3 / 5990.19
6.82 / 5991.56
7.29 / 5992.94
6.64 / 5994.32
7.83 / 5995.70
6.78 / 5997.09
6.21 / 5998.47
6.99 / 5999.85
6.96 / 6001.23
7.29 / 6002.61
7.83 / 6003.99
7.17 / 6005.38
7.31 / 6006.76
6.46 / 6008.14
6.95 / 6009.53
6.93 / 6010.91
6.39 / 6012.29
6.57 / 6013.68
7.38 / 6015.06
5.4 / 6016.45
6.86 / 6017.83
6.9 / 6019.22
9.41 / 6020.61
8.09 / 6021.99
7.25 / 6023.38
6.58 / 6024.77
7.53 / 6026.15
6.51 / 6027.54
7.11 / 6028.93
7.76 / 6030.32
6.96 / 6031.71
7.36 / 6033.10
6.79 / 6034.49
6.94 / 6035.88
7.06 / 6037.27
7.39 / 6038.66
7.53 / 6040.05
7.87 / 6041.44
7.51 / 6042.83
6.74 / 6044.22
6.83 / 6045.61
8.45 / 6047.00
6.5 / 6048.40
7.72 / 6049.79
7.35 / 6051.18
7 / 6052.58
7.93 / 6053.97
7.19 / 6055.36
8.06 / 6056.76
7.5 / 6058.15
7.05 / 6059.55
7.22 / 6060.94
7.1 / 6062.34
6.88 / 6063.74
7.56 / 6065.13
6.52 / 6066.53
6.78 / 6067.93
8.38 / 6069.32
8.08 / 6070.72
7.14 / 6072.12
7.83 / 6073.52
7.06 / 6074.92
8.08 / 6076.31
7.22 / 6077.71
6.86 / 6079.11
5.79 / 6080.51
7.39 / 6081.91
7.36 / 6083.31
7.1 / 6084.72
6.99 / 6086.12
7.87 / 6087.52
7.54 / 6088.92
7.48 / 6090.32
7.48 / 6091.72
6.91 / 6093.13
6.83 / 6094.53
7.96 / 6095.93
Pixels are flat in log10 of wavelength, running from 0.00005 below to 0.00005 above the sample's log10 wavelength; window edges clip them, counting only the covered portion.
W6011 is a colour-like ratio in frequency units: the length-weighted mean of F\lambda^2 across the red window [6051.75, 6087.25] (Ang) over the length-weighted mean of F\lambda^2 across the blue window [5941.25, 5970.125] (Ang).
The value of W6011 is 1.1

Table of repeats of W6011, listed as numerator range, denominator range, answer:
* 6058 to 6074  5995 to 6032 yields 1.05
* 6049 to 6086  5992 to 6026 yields 1.05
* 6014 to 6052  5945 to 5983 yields 1.04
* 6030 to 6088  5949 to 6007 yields 1.05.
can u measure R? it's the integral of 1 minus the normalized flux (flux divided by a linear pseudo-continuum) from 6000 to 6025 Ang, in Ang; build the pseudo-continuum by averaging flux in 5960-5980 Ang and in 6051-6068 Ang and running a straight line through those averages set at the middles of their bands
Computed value 0.1 Ang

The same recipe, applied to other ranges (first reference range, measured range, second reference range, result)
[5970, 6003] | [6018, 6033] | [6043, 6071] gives -0.34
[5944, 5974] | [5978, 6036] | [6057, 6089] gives 0.70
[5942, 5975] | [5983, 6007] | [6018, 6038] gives 0.28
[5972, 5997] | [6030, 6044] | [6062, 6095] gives -0.14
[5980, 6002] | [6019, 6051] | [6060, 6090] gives -0.65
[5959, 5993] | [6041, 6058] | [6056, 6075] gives -0.22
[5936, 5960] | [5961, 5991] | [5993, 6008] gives 0.02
